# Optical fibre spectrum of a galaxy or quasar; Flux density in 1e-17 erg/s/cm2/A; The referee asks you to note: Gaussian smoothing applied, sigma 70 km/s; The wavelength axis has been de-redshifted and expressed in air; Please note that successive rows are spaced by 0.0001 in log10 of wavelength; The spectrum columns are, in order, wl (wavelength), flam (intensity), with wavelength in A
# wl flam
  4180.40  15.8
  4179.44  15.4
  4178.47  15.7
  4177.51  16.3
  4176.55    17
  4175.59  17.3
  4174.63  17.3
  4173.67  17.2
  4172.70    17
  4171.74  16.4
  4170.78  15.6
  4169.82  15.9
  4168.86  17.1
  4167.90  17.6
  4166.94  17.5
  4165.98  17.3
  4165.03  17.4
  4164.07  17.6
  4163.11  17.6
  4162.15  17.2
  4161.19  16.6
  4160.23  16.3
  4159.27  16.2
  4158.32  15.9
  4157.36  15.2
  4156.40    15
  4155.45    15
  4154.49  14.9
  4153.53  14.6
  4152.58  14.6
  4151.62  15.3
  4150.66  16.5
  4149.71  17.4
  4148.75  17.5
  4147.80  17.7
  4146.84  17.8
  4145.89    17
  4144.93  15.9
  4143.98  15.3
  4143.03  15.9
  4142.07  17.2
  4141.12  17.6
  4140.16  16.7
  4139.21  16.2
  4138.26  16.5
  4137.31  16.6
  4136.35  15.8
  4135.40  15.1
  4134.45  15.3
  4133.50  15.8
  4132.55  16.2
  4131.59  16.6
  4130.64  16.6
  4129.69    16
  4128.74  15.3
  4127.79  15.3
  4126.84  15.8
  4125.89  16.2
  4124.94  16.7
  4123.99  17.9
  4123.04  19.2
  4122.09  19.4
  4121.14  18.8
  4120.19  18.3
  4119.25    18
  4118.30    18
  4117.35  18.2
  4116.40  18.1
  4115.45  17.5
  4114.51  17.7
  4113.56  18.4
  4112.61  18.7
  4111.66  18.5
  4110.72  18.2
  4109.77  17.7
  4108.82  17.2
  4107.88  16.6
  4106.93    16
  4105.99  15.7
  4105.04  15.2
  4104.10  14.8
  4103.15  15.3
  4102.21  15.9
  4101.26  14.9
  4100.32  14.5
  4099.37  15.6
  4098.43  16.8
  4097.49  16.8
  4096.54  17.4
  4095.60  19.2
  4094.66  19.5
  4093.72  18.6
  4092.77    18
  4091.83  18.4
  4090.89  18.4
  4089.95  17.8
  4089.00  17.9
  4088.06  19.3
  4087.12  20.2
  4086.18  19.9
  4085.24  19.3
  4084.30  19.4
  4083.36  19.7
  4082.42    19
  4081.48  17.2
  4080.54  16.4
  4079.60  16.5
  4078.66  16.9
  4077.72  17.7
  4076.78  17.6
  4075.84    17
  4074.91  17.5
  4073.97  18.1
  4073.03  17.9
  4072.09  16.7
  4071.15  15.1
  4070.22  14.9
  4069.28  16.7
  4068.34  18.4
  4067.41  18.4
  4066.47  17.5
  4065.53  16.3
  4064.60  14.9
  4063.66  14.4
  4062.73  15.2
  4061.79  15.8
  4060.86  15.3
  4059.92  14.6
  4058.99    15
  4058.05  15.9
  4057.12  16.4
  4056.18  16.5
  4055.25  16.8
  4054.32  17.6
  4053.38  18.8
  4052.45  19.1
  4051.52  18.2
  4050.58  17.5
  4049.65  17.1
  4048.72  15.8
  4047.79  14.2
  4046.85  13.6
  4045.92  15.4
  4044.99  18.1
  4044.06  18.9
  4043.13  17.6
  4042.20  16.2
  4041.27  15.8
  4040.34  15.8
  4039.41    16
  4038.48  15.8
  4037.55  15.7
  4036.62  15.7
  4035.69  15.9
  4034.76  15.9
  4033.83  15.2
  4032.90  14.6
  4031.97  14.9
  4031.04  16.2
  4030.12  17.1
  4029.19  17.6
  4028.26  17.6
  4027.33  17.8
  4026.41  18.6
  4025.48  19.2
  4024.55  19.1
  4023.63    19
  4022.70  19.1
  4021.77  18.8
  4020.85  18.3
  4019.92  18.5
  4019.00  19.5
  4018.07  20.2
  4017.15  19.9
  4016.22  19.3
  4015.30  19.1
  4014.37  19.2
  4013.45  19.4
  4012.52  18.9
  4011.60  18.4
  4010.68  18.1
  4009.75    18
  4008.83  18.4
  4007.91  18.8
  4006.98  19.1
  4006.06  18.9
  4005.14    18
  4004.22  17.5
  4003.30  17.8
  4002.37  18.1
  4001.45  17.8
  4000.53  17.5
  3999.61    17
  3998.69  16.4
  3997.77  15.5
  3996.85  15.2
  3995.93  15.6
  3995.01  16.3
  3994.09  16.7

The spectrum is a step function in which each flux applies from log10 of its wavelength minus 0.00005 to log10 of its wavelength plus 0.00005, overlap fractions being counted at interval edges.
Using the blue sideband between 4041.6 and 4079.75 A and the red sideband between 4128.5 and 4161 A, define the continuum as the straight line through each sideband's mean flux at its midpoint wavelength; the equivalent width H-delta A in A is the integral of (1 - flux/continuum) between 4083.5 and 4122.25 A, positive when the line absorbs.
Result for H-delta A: -3.1 A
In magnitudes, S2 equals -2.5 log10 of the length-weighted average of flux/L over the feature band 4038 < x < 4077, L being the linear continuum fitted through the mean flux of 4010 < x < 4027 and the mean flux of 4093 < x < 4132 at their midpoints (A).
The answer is 0.11 mag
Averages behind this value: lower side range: 19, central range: 16.5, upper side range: 17.1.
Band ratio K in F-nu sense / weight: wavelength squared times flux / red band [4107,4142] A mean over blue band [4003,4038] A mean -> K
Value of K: 1.0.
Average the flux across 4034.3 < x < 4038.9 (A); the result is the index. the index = 15.8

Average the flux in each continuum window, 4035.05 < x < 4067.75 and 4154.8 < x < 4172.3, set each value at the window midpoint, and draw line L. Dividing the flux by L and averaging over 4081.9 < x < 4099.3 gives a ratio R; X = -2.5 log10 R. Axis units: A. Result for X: -0.14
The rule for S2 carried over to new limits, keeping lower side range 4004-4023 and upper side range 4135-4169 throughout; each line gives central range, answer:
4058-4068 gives 0.14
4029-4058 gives 0.12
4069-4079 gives 0.05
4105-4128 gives -0.03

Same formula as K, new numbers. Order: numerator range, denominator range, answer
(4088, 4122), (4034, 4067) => 1.10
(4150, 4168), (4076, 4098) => 0.92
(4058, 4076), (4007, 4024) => 0.88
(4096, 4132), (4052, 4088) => 1.01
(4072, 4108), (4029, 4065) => 1.10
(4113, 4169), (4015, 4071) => 1.04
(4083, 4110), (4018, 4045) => 1.04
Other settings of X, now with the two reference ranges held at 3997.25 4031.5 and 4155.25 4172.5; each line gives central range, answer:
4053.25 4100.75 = 0.021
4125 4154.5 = 0.043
